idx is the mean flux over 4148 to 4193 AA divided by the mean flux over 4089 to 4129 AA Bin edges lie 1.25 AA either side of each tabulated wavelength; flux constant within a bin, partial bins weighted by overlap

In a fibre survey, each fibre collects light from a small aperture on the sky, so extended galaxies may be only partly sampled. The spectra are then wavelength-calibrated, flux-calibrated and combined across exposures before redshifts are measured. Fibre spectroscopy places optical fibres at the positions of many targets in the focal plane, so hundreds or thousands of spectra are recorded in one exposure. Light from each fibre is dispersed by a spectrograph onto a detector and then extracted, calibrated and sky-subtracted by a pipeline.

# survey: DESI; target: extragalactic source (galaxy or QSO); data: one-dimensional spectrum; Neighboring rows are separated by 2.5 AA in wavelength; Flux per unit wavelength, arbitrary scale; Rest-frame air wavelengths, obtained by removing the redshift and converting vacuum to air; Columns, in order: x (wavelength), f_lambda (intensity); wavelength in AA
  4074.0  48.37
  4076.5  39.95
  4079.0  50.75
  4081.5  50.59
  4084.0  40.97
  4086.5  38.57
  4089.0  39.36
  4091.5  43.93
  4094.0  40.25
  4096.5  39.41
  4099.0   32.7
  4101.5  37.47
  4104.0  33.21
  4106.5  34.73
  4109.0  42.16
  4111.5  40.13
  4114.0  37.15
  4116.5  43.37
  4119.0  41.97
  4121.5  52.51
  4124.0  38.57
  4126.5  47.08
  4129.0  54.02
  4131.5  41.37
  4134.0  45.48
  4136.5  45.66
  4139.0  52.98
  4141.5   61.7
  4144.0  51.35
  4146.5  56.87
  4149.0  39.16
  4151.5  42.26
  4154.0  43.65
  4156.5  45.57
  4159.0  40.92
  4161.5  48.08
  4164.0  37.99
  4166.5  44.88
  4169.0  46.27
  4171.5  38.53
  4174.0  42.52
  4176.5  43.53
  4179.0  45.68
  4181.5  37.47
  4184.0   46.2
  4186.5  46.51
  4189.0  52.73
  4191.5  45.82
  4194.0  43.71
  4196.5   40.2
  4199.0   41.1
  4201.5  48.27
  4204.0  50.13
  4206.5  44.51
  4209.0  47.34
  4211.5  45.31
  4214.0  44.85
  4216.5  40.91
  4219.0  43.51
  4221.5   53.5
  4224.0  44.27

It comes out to 1.08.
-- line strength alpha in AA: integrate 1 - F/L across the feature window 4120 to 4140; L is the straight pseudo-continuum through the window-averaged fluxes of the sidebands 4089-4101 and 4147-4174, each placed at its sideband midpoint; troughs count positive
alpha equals -2.8 AA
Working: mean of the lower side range 39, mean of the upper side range 43.1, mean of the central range 47.1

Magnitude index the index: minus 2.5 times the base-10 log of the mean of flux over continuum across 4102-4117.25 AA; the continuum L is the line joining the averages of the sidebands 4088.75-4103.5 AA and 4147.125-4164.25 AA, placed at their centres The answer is 0.04 mag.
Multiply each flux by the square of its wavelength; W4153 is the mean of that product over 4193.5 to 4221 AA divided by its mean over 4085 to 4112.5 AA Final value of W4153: 1.23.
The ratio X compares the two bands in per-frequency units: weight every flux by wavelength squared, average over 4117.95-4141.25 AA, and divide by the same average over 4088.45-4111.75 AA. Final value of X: 1.3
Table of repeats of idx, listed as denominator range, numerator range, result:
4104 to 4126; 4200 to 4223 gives 1.13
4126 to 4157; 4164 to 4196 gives 0.91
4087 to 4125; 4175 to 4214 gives 1.14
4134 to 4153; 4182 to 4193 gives 0.95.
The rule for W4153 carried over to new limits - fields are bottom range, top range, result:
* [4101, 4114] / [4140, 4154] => 1.35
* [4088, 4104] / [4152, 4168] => 1.17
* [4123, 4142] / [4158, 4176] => 0.91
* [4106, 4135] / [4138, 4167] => 1.10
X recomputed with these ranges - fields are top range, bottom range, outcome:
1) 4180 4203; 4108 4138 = 1.05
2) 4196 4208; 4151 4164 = 1.06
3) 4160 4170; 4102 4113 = 1.21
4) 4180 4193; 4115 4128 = 1.05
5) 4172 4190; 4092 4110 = 1.24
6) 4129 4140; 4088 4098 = 1.18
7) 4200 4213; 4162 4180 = 1.11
